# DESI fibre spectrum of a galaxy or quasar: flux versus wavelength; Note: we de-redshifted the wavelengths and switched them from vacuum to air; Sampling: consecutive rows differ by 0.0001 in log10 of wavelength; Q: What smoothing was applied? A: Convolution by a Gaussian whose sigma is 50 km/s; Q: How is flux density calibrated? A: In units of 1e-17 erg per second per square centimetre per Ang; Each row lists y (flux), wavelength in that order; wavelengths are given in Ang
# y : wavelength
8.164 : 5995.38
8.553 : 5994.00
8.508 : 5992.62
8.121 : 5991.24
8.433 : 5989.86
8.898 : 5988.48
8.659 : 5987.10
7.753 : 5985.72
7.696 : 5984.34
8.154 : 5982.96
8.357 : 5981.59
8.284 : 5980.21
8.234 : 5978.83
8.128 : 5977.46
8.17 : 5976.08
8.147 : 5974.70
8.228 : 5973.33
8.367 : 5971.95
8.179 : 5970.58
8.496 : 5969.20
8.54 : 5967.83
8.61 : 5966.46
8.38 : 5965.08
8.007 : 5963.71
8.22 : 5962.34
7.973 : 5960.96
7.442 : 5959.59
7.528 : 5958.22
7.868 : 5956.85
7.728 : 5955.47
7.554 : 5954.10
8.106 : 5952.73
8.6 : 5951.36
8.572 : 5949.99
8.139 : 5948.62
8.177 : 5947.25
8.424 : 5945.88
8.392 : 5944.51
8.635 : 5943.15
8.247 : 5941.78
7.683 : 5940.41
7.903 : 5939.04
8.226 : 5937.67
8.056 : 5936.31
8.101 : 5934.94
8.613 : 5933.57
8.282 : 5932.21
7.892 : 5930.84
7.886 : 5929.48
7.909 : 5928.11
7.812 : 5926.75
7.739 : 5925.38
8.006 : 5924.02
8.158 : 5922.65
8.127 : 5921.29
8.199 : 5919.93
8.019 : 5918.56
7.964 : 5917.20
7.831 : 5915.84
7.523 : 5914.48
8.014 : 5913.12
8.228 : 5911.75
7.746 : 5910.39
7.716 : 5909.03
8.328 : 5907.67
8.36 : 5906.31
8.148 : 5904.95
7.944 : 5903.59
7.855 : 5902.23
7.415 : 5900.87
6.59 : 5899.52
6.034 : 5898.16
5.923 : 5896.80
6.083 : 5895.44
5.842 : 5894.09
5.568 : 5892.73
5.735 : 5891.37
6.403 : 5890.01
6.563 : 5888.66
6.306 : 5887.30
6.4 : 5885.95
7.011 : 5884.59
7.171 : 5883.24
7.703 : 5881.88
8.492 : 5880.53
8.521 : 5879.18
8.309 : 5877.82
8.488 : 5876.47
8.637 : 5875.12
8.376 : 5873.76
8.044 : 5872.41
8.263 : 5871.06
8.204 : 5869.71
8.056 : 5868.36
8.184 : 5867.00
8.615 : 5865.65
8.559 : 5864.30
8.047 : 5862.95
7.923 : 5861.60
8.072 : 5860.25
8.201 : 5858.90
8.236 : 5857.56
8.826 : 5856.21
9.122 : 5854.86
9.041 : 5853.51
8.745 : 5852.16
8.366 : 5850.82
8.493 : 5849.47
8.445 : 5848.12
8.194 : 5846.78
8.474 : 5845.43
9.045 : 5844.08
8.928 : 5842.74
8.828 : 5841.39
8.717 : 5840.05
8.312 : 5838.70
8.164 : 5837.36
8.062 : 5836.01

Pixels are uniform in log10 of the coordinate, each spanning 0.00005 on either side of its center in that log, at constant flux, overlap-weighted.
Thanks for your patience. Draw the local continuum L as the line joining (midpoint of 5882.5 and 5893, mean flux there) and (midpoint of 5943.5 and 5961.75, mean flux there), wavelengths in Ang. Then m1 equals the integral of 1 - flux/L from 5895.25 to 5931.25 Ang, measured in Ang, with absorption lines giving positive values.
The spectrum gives -3.2 Ang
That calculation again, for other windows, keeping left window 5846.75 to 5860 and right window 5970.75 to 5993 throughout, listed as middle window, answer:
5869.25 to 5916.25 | 5.9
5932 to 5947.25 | 0.2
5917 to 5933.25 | 0.7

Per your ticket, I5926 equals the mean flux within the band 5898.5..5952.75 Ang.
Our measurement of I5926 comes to 8.03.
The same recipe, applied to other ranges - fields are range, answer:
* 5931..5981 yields 8.17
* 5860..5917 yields 7.55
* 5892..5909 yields 7.03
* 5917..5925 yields 8.07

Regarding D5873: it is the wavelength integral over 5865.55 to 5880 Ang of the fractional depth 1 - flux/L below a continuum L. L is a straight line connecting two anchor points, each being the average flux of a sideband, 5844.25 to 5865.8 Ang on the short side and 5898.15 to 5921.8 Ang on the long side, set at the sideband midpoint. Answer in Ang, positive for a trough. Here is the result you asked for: -0.1 Ang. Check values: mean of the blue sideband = 8.47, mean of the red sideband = 7.83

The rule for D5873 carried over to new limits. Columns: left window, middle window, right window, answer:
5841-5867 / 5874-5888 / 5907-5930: 1.0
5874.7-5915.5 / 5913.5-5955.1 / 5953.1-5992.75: -1.9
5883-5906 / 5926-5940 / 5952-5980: -1.2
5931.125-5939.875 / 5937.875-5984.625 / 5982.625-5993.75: 0.4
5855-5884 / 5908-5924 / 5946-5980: 0.5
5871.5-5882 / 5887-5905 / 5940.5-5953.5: 3.9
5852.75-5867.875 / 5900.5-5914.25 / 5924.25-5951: 0.5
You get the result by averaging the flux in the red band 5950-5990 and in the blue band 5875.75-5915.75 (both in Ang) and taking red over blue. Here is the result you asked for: 1.12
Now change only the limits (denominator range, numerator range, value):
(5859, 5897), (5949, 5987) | 1.08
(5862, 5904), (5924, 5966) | 1.09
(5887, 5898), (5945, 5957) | 1.35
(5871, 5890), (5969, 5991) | 1.08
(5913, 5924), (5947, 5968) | 1.01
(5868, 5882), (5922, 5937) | 0.97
